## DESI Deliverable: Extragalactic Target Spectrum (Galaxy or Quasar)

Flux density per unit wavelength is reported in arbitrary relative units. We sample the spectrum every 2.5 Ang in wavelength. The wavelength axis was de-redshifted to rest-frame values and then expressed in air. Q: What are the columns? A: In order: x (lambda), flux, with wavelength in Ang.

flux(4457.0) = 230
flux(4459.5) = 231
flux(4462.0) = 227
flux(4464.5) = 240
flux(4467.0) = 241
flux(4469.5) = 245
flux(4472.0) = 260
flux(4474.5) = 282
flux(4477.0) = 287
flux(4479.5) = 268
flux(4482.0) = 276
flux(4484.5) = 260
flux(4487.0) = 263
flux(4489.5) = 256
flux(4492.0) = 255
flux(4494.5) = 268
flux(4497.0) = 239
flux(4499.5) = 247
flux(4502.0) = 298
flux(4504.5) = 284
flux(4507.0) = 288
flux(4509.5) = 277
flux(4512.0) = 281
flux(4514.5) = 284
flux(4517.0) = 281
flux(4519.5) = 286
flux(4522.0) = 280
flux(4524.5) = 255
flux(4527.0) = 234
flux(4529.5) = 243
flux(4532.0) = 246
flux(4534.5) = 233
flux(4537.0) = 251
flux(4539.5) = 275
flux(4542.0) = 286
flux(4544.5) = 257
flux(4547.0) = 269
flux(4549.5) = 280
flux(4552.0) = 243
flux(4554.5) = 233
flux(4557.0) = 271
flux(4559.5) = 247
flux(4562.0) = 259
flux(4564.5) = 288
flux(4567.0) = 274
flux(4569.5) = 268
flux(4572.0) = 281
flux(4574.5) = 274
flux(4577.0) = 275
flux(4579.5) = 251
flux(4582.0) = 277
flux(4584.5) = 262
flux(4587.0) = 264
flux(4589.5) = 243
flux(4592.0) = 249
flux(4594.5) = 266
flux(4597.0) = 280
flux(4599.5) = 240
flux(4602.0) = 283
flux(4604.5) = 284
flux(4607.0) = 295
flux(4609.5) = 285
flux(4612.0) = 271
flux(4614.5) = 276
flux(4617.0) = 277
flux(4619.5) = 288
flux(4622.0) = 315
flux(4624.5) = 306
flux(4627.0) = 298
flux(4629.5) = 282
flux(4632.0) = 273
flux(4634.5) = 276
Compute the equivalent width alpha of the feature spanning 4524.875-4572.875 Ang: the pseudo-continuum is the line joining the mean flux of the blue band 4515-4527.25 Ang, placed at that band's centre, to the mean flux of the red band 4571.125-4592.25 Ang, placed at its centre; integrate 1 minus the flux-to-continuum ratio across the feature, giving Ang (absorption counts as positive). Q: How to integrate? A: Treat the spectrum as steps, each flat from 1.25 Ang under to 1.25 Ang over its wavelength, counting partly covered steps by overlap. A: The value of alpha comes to 1.48 Ang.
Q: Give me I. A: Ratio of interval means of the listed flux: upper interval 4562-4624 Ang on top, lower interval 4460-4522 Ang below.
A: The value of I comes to 1.03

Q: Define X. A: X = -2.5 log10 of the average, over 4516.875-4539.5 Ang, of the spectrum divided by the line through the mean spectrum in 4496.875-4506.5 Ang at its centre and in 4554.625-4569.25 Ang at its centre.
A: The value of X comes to 0.052 mag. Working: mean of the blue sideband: 272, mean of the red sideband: 265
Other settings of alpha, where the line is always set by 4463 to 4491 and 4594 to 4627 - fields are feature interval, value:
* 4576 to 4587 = 0.5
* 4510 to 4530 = -0.1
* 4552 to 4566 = 0.8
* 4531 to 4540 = 0.7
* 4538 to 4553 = 0.2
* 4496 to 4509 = -0.3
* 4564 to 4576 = 0.0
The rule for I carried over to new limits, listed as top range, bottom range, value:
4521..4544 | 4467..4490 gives 0.96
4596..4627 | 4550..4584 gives 1.07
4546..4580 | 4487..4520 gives 0.98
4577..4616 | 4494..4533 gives 1.00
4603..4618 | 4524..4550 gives 1.10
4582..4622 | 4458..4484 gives 1.07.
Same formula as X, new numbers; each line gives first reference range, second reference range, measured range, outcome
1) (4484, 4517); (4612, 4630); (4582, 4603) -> 0.10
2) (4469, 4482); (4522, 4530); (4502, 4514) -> -0.11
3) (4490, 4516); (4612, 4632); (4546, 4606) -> 0.07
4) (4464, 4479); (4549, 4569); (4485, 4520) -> -0.04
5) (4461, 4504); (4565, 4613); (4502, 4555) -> -0.01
